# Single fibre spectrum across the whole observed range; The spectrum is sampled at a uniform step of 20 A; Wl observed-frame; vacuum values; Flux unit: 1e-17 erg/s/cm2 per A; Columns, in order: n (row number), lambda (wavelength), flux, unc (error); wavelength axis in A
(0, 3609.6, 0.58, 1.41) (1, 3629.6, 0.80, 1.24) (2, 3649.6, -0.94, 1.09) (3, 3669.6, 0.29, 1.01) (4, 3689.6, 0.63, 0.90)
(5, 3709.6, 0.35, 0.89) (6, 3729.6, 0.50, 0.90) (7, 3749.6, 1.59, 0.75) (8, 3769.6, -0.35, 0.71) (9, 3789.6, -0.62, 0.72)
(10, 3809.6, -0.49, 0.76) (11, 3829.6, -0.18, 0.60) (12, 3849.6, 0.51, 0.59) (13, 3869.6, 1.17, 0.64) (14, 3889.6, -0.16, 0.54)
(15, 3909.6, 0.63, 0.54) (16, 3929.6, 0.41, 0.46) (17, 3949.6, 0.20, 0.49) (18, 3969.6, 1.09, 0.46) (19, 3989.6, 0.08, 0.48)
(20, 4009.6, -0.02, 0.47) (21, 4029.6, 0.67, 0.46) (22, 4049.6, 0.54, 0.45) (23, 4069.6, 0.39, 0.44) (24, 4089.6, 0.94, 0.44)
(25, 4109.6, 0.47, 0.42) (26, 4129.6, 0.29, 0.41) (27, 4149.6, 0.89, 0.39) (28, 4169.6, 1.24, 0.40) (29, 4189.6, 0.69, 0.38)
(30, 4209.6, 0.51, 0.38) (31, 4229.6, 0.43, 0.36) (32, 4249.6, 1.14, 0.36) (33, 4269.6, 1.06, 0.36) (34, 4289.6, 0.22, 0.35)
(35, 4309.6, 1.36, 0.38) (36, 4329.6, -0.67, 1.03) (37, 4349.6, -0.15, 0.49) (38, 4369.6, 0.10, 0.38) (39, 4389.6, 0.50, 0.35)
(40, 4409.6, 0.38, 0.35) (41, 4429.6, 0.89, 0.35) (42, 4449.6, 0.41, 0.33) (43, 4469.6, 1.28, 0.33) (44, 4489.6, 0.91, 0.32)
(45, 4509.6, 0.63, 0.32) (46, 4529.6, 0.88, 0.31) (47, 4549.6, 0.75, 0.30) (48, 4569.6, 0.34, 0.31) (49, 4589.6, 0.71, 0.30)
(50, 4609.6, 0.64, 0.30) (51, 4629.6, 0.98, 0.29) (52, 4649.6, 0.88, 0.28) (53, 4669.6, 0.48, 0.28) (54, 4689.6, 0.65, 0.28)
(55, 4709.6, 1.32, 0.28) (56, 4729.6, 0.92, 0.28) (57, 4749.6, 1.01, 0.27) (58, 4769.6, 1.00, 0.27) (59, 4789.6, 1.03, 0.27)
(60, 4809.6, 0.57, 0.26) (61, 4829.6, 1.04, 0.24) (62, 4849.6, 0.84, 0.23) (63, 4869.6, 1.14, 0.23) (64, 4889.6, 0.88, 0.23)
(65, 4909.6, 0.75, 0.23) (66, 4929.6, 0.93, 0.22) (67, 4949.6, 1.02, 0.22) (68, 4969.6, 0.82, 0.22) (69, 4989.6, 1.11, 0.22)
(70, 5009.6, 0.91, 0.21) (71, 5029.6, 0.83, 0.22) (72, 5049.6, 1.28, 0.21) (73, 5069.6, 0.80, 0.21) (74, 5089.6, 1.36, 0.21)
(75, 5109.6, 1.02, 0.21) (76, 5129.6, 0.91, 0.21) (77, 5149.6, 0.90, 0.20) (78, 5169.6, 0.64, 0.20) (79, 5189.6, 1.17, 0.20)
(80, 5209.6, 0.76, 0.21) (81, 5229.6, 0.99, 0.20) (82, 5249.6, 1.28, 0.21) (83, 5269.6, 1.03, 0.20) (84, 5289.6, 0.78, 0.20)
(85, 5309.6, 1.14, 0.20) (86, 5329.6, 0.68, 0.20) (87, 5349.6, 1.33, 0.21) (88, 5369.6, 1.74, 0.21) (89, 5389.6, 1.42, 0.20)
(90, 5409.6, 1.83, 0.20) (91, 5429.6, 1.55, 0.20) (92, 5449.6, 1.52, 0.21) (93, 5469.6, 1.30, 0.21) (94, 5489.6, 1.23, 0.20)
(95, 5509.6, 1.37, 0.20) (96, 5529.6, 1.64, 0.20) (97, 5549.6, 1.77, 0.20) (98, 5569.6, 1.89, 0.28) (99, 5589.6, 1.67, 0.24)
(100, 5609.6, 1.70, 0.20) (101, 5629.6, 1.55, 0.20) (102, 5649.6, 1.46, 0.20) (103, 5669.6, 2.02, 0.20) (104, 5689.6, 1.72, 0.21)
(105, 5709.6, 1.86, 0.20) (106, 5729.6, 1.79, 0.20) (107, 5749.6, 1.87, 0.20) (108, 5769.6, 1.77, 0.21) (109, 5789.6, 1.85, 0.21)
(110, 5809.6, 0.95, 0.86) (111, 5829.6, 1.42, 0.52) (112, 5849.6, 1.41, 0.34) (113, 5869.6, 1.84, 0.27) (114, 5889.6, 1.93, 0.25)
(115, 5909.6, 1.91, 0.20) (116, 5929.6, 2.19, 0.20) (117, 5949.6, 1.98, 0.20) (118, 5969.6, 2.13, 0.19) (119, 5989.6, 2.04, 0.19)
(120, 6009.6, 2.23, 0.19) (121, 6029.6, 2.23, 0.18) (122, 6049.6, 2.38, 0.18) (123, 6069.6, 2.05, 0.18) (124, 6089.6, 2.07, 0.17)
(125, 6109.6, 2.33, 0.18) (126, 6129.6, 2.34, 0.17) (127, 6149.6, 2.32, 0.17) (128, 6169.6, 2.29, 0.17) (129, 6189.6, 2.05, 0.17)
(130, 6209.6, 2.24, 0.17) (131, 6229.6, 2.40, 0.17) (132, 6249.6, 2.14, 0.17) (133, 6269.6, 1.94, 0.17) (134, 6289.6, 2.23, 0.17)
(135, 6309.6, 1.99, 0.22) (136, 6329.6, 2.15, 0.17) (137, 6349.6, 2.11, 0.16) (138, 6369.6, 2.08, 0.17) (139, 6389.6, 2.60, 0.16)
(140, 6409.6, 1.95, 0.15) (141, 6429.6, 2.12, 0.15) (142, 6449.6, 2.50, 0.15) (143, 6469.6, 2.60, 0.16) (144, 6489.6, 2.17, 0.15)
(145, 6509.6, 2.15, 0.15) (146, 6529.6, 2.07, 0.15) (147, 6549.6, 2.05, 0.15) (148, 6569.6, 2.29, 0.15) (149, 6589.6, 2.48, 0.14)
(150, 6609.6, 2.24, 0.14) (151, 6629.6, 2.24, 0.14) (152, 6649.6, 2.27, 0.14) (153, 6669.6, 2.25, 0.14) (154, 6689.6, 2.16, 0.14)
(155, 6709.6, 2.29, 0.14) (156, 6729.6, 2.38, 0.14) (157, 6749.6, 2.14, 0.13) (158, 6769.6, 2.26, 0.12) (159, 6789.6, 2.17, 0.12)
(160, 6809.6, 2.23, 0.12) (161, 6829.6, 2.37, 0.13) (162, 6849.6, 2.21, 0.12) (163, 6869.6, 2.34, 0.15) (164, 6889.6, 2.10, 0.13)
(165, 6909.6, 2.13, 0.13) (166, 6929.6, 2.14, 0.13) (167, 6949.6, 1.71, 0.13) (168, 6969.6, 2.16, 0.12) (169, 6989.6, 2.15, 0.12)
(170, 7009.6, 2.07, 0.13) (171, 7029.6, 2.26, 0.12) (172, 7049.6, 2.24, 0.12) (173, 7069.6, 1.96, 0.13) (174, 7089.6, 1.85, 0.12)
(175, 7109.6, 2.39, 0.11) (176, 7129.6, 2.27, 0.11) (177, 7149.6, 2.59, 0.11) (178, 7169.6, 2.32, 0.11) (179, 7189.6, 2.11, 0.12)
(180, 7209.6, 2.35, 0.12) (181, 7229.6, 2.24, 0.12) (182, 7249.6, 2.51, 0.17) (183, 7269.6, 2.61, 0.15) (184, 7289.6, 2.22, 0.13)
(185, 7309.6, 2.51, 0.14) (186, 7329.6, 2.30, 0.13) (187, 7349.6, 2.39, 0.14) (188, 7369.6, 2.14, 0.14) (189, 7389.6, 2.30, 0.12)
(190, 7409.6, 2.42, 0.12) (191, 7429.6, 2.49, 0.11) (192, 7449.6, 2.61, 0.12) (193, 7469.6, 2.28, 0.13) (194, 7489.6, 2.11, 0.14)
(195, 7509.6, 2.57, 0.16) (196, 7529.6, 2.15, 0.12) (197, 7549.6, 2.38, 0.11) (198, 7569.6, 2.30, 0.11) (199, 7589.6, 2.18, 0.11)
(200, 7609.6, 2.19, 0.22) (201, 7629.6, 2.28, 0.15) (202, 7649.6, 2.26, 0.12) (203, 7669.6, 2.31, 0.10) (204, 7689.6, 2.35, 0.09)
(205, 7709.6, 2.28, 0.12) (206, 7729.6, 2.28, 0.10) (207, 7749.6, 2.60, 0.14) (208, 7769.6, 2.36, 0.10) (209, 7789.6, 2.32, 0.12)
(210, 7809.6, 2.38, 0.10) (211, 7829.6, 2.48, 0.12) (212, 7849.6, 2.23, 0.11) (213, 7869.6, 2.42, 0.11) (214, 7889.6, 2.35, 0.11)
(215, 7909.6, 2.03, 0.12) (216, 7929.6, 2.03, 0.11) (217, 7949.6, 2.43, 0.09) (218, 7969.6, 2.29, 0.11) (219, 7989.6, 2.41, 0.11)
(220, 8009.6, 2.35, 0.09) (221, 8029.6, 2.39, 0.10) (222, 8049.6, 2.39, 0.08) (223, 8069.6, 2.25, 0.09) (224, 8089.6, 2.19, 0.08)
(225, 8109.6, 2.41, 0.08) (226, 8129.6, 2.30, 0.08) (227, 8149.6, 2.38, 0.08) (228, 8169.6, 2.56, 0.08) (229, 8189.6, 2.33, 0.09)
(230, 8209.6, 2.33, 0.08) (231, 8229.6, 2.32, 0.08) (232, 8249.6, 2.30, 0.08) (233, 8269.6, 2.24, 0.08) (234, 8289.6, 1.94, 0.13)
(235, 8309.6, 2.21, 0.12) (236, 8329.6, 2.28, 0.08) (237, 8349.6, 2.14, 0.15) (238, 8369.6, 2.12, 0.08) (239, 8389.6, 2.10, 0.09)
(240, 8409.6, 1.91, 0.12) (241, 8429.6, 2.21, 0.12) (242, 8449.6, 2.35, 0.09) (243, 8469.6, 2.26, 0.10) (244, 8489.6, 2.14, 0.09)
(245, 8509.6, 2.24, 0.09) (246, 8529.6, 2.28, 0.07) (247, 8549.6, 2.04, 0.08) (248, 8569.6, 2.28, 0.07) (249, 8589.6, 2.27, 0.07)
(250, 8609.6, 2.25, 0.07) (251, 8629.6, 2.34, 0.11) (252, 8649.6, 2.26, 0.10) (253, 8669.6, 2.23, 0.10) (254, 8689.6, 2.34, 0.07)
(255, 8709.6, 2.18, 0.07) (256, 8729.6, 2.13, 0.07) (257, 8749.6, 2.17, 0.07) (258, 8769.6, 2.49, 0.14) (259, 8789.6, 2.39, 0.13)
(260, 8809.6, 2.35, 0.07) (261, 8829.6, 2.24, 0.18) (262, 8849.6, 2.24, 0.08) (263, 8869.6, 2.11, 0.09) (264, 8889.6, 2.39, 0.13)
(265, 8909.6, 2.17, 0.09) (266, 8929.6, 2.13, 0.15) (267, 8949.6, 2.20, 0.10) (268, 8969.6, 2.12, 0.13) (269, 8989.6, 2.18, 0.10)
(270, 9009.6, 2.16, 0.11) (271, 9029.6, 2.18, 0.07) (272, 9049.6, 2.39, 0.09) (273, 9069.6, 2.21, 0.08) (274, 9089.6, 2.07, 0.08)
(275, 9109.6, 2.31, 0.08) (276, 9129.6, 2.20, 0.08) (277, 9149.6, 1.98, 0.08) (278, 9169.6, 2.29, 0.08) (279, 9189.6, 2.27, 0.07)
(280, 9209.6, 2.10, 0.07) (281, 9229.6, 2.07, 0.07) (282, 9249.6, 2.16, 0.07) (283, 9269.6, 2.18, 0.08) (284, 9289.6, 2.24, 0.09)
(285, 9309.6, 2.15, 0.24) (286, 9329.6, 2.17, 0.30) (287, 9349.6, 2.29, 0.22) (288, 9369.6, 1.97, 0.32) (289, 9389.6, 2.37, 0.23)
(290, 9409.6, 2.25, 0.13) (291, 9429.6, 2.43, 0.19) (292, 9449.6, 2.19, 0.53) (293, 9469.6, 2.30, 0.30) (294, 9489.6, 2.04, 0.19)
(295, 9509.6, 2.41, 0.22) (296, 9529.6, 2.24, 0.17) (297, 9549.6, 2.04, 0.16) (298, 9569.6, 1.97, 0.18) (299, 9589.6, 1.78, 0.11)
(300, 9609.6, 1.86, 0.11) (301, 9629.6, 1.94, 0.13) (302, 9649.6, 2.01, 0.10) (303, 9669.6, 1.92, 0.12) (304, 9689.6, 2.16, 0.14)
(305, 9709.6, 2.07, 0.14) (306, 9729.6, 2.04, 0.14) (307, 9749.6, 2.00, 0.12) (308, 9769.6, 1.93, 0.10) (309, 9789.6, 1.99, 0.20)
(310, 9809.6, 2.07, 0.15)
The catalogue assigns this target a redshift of 0.34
